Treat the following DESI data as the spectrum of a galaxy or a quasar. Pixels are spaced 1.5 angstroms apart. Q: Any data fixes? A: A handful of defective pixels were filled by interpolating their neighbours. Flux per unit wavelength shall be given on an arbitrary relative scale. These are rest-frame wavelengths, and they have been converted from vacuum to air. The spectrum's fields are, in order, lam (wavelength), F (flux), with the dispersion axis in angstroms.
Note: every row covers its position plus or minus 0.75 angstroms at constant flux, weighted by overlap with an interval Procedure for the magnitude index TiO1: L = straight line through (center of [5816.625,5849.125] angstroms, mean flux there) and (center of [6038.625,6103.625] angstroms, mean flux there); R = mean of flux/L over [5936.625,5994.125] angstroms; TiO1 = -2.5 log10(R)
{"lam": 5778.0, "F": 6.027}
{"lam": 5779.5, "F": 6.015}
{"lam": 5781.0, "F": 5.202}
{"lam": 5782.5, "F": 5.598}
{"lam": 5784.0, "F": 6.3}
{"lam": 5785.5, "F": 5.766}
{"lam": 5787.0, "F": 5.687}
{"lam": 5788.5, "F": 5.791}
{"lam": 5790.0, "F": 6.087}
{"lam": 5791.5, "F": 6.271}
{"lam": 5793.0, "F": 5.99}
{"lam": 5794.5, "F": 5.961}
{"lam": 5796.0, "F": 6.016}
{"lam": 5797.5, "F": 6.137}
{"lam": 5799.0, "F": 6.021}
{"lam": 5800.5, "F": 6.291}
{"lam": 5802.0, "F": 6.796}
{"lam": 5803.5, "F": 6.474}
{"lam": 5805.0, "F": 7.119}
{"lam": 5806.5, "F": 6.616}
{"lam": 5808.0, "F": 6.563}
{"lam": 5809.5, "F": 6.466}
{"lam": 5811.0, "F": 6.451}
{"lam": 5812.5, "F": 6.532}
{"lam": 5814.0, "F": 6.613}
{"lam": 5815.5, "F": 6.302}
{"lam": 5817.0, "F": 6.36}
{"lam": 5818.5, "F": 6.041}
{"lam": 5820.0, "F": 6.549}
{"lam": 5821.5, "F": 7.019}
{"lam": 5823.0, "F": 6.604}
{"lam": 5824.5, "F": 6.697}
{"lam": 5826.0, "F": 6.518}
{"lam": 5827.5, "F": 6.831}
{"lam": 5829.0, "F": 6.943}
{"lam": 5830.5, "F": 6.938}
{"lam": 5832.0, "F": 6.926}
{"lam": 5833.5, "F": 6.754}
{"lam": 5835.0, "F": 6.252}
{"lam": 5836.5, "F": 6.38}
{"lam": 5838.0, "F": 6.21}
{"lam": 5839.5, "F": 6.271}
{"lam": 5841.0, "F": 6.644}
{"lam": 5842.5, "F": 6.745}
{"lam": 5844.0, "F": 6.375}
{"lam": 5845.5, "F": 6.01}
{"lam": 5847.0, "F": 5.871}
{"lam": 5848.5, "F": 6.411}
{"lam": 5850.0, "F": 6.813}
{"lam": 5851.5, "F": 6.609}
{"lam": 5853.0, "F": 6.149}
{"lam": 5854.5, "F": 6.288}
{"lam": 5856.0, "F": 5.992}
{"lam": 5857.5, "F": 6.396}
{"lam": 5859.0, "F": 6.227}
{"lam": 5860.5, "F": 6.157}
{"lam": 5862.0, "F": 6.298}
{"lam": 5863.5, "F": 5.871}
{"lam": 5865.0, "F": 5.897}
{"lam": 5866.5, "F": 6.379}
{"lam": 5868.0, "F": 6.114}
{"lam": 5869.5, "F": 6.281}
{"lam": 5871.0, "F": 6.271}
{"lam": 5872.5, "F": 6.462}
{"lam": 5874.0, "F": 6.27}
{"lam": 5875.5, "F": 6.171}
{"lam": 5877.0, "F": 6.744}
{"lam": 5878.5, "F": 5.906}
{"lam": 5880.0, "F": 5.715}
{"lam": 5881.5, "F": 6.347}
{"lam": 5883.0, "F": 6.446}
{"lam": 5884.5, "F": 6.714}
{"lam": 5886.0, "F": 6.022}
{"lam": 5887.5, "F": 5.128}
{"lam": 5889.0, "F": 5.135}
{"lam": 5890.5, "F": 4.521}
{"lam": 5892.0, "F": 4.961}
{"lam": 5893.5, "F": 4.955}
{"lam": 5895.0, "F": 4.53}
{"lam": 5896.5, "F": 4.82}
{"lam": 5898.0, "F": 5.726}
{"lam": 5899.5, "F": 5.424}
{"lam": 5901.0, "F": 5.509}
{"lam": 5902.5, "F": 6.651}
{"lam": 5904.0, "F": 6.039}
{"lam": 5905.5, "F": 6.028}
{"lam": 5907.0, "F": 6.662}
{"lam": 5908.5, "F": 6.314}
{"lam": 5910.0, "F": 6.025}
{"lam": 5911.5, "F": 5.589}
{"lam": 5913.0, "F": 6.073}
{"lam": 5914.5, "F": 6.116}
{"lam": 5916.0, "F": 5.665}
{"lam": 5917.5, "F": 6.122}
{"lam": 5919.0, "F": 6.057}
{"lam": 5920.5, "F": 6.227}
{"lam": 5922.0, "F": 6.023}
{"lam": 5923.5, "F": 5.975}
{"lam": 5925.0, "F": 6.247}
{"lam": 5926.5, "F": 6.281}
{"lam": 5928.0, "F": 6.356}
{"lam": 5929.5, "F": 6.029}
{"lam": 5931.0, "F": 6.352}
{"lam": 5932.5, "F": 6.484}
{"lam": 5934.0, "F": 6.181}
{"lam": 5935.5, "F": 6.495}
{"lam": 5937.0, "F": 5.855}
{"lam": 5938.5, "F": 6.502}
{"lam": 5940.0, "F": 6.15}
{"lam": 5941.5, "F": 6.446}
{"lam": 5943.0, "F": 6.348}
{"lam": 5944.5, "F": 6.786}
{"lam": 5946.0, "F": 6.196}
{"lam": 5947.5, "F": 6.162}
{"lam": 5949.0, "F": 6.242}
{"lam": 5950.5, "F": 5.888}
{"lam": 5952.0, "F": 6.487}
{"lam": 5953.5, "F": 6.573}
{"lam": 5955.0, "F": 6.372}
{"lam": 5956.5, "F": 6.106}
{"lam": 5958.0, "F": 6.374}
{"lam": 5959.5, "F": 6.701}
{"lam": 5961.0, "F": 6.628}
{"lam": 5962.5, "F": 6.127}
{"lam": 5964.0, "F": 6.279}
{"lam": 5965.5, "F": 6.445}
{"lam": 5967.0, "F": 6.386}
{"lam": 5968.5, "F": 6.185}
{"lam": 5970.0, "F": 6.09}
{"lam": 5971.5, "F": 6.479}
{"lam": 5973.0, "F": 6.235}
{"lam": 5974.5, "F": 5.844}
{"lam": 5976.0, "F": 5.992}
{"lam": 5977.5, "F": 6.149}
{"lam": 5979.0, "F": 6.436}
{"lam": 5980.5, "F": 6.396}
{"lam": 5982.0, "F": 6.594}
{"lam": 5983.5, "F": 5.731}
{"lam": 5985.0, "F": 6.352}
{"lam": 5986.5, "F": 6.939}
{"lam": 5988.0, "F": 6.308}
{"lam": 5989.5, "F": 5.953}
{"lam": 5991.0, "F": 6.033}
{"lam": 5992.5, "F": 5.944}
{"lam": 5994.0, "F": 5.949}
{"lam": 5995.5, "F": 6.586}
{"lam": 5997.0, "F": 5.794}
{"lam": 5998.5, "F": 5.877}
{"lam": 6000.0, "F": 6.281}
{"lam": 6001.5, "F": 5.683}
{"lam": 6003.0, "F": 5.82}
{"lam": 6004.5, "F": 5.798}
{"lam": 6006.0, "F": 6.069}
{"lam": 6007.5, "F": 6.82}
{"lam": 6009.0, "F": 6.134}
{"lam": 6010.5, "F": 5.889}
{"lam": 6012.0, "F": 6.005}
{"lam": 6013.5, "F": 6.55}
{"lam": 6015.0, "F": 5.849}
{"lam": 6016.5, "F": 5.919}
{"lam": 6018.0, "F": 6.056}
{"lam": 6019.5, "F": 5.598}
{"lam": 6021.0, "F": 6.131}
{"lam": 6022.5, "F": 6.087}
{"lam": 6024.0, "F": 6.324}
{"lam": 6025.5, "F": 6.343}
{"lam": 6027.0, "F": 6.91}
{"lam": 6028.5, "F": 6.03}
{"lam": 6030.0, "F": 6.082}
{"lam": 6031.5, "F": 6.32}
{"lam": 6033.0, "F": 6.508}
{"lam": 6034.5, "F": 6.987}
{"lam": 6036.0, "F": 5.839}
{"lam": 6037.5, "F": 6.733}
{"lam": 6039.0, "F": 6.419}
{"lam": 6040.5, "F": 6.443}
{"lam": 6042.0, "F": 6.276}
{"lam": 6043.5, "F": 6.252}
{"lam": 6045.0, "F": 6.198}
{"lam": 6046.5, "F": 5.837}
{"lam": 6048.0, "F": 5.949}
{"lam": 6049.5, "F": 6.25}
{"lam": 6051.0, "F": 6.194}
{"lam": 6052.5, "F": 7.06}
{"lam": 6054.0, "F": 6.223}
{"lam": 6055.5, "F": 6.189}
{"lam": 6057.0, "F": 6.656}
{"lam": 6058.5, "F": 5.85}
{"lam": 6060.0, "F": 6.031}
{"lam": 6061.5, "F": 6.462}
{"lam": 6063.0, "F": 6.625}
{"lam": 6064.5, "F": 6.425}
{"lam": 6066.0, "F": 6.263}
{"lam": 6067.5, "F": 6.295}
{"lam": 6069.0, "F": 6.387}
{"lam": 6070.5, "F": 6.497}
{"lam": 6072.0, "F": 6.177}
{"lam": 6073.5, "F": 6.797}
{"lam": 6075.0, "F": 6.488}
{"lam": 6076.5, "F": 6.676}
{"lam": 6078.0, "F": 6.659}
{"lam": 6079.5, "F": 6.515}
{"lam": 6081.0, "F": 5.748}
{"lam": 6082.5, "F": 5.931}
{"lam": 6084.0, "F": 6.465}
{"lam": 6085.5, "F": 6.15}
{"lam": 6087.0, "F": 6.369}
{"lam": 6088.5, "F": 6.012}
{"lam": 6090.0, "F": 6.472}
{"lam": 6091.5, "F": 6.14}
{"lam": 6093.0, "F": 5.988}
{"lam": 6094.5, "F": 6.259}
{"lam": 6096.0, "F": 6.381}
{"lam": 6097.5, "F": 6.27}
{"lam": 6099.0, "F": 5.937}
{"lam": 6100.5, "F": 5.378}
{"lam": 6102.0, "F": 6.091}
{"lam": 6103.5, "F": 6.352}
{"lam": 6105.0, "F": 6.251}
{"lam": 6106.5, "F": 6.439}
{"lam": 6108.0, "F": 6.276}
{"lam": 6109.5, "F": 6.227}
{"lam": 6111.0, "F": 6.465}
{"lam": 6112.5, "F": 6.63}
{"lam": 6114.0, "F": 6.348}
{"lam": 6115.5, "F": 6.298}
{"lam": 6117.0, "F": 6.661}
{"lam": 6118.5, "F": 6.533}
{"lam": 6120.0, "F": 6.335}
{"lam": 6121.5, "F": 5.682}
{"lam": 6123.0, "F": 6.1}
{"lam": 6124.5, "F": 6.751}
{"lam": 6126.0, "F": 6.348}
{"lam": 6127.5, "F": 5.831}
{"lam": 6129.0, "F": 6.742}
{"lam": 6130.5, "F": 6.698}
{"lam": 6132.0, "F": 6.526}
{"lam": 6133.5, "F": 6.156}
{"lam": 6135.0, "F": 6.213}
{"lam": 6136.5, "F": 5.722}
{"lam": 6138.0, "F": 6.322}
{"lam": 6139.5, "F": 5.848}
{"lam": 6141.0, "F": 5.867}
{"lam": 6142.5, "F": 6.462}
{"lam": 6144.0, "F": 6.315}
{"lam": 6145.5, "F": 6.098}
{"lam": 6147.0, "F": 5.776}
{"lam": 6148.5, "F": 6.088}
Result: 0.02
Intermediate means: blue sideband 6.52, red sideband 6.27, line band 6.28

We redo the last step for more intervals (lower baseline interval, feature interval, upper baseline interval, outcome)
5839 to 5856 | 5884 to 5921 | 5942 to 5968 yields 0.12 mag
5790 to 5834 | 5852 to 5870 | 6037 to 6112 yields 0.05 mag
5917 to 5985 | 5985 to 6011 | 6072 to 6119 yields 0.03 mag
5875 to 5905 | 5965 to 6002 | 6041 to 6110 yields -0.04 mag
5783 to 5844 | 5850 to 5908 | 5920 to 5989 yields 0.07 mag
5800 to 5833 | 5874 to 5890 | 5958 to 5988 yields 0.08 mag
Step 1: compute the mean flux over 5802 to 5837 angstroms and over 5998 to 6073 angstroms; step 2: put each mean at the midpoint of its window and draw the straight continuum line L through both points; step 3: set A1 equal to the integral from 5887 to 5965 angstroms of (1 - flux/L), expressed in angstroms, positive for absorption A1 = 4.9 angstroms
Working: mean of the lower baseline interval 6.61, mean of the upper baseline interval 6.24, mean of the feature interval 6.02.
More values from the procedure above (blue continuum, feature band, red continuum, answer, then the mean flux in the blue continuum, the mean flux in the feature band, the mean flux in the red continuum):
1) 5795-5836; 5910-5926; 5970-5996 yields 0.8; 6.54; 6.01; 6.22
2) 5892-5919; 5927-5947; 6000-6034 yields -1.5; 5.76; 6.32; 6.14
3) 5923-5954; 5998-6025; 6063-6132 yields 1.0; 6.29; 6.05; 6.31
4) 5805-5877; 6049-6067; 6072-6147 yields -0.2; 6.43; 6.35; 6.26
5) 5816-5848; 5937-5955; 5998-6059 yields 0.0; 6.52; 6.32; 6.21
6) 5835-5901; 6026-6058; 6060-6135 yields -0.5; 6.01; 6.35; 6.31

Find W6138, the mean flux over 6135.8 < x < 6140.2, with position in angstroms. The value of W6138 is 5.97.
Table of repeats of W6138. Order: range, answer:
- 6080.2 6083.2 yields 5.85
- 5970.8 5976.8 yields 6.13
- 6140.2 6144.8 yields 6.21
